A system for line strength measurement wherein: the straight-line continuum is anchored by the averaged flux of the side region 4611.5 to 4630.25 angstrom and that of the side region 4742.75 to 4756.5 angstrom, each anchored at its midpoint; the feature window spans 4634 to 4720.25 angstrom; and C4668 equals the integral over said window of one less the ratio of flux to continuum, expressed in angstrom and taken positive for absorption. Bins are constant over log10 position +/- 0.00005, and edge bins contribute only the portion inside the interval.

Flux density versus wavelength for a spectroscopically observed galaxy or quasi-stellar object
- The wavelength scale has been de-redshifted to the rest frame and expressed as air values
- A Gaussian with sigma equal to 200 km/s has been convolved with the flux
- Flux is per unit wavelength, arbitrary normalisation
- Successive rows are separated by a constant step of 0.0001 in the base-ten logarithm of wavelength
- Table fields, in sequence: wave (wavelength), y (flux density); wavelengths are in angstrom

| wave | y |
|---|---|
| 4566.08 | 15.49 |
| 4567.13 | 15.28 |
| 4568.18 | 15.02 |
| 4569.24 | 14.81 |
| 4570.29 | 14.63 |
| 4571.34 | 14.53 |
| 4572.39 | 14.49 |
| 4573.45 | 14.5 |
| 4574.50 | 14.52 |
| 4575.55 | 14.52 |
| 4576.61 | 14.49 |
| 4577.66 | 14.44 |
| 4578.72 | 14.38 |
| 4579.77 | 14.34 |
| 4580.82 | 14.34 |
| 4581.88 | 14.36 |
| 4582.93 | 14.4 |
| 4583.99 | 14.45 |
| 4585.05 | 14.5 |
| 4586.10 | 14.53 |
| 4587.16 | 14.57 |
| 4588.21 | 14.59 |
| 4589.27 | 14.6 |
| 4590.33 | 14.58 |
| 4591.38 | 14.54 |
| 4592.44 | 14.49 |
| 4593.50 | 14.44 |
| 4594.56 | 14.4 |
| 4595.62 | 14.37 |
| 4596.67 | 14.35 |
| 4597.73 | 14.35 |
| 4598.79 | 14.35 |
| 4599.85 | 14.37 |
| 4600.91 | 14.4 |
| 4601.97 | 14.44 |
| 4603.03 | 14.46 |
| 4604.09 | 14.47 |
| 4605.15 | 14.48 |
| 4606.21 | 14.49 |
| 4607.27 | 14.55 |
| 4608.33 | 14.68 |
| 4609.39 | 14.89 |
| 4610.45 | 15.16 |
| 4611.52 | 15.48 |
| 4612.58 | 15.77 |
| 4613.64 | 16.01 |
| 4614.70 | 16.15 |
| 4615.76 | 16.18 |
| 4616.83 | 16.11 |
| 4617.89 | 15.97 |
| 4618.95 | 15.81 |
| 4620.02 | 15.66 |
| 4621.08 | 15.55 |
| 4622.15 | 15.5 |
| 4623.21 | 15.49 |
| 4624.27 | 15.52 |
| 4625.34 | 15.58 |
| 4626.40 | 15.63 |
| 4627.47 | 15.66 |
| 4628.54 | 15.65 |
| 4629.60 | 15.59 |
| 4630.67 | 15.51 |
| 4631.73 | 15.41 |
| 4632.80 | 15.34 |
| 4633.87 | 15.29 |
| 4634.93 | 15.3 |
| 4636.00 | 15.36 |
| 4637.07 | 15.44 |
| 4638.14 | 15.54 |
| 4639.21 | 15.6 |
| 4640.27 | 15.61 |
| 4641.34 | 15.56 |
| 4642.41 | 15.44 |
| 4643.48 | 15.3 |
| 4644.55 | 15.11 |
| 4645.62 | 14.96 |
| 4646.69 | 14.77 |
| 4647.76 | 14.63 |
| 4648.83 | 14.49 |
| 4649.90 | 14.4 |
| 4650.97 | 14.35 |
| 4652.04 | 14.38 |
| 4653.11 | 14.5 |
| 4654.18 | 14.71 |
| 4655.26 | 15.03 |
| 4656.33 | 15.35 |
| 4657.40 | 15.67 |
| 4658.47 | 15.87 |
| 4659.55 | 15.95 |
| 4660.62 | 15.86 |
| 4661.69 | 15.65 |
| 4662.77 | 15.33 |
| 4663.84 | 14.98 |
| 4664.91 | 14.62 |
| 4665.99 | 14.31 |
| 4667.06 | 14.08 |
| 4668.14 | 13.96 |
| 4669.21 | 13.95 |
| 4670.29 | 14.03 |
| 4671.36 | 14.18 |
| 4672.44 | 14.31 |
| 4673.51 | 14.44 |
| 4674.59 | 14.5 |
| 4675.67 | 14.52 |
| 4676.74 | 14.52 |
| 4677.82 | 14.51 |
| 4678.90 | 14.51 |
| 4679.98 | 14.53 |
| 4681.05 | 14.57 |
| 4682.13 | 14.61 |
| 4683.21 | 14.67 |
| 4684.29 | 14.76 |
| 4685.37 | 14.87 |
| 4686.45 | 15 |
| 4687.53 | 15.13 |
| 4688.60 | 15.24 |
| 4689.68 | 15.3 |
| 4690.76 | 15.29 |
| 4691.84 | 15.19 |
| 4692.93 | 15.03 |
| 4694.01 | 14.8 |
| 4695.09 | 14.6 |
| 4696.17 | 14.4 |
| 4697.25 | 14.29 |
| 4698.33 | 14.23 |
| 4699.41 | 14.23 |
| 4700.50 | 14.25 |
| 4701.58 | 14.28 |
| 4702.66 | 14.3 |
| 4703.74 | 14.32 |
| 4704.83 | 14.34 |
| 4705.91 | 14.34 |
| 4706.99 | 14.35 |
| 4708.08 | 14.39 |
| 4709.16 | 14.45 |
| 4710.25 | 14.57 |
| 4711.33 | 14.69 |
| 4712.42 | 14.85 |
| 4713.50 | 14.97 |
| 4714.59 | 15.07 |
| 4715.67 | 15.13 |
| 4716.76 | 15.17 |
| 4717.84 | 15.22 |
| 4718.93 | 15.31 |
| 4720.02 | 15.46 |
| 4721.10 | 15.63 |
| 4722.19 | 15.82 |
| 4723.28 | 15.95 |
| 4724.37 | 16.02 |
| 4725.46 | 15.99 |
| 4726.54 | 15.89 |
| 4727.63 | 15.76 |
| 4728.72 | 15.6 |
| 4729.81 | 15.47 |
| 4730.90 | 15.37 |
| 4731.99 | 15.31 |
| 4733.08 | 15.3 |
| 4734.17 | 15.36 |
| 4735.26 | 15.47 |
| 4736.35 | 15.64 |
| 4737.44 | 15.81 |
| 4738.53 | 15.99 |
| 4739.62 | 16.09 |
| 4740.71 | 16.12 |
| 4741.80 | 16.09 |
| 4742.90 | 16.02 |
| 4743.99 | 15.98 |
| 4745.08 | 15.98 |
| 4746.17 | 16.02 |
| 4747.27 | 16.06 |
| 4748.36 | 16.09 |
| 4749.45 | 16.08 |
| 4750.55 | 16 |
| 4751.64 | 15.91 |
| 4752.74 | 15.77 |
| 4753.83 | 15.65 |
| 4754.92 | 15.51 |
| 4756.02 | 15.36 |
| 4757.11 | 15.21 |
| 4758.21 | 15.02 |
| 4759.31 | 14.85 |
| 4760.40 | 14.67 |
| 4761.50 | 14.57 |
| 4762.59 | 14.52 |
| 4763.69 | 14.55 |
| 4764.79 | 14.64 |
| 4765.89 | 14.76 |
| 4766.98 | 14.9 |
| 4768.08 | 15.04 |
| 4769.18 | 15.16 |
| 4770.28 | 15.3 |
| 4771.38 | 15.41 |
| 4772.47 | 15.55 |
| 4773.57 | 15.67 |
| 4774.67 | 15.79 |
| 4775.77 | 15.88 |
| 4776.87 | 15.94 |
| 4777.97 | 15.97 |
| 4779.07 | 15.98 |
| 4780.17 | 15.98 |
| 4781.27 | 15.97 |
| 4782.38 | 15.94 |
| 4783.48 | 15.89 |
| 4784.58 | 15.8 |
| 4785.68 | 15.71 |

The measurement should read 5.4 angstrom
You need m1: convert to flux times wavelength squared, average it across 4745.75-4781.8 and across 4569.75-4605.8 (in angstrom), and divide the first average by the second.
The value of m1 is 1.15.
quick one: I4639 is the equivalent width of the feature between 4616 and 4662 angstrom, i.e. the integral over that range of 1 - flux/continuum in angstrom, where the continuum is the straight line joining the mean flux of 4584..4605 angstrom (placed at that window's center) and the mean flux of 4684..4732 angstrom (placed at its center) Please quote -2.2 angstrom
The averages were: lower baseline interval 14.5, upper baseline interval 15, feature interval 15.4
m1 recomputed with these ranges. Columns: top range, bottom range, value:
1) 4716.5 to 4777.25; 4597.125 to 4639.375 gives 1.07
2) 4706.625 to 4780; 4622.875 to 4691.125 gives 1.07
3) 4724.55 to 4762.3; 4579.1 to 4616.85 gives 1.13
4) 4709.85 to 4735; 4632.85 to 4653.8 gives 1.06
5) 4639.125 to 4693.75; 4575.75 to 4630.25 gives 1.02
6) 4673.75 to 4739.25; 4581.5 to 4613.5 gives 1.08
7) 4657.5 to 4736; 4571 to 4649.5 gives 1.03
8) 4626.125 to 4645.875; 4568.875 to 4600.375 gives 1.09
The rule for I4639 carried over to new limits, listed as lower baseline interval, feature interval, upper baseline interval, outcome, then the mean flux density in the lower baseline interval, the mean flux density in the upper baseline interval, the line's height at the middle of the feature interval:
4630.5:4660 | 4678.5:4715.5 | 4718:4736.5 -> 1.8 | 15.2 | 15.6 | 15.4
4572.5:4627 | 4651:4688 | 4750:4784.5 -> 0.8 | 14.9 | 15.4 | 15.1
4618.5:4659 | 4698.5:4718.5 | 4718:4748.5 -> 1.3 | 15.3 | 15.8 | 15.6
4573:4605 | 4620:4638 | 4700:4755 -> -0.9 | 14.5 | 15.4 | 14.7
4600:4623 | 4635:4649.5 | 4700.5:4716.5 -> -0.2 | 15.2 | 14.6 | 15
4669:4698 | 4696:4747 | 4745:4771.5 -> -0.8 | 14.7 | 15.3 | 15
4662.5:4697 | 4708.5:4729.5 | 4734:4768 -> -0.3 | 14.6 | 15.5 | 15.1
